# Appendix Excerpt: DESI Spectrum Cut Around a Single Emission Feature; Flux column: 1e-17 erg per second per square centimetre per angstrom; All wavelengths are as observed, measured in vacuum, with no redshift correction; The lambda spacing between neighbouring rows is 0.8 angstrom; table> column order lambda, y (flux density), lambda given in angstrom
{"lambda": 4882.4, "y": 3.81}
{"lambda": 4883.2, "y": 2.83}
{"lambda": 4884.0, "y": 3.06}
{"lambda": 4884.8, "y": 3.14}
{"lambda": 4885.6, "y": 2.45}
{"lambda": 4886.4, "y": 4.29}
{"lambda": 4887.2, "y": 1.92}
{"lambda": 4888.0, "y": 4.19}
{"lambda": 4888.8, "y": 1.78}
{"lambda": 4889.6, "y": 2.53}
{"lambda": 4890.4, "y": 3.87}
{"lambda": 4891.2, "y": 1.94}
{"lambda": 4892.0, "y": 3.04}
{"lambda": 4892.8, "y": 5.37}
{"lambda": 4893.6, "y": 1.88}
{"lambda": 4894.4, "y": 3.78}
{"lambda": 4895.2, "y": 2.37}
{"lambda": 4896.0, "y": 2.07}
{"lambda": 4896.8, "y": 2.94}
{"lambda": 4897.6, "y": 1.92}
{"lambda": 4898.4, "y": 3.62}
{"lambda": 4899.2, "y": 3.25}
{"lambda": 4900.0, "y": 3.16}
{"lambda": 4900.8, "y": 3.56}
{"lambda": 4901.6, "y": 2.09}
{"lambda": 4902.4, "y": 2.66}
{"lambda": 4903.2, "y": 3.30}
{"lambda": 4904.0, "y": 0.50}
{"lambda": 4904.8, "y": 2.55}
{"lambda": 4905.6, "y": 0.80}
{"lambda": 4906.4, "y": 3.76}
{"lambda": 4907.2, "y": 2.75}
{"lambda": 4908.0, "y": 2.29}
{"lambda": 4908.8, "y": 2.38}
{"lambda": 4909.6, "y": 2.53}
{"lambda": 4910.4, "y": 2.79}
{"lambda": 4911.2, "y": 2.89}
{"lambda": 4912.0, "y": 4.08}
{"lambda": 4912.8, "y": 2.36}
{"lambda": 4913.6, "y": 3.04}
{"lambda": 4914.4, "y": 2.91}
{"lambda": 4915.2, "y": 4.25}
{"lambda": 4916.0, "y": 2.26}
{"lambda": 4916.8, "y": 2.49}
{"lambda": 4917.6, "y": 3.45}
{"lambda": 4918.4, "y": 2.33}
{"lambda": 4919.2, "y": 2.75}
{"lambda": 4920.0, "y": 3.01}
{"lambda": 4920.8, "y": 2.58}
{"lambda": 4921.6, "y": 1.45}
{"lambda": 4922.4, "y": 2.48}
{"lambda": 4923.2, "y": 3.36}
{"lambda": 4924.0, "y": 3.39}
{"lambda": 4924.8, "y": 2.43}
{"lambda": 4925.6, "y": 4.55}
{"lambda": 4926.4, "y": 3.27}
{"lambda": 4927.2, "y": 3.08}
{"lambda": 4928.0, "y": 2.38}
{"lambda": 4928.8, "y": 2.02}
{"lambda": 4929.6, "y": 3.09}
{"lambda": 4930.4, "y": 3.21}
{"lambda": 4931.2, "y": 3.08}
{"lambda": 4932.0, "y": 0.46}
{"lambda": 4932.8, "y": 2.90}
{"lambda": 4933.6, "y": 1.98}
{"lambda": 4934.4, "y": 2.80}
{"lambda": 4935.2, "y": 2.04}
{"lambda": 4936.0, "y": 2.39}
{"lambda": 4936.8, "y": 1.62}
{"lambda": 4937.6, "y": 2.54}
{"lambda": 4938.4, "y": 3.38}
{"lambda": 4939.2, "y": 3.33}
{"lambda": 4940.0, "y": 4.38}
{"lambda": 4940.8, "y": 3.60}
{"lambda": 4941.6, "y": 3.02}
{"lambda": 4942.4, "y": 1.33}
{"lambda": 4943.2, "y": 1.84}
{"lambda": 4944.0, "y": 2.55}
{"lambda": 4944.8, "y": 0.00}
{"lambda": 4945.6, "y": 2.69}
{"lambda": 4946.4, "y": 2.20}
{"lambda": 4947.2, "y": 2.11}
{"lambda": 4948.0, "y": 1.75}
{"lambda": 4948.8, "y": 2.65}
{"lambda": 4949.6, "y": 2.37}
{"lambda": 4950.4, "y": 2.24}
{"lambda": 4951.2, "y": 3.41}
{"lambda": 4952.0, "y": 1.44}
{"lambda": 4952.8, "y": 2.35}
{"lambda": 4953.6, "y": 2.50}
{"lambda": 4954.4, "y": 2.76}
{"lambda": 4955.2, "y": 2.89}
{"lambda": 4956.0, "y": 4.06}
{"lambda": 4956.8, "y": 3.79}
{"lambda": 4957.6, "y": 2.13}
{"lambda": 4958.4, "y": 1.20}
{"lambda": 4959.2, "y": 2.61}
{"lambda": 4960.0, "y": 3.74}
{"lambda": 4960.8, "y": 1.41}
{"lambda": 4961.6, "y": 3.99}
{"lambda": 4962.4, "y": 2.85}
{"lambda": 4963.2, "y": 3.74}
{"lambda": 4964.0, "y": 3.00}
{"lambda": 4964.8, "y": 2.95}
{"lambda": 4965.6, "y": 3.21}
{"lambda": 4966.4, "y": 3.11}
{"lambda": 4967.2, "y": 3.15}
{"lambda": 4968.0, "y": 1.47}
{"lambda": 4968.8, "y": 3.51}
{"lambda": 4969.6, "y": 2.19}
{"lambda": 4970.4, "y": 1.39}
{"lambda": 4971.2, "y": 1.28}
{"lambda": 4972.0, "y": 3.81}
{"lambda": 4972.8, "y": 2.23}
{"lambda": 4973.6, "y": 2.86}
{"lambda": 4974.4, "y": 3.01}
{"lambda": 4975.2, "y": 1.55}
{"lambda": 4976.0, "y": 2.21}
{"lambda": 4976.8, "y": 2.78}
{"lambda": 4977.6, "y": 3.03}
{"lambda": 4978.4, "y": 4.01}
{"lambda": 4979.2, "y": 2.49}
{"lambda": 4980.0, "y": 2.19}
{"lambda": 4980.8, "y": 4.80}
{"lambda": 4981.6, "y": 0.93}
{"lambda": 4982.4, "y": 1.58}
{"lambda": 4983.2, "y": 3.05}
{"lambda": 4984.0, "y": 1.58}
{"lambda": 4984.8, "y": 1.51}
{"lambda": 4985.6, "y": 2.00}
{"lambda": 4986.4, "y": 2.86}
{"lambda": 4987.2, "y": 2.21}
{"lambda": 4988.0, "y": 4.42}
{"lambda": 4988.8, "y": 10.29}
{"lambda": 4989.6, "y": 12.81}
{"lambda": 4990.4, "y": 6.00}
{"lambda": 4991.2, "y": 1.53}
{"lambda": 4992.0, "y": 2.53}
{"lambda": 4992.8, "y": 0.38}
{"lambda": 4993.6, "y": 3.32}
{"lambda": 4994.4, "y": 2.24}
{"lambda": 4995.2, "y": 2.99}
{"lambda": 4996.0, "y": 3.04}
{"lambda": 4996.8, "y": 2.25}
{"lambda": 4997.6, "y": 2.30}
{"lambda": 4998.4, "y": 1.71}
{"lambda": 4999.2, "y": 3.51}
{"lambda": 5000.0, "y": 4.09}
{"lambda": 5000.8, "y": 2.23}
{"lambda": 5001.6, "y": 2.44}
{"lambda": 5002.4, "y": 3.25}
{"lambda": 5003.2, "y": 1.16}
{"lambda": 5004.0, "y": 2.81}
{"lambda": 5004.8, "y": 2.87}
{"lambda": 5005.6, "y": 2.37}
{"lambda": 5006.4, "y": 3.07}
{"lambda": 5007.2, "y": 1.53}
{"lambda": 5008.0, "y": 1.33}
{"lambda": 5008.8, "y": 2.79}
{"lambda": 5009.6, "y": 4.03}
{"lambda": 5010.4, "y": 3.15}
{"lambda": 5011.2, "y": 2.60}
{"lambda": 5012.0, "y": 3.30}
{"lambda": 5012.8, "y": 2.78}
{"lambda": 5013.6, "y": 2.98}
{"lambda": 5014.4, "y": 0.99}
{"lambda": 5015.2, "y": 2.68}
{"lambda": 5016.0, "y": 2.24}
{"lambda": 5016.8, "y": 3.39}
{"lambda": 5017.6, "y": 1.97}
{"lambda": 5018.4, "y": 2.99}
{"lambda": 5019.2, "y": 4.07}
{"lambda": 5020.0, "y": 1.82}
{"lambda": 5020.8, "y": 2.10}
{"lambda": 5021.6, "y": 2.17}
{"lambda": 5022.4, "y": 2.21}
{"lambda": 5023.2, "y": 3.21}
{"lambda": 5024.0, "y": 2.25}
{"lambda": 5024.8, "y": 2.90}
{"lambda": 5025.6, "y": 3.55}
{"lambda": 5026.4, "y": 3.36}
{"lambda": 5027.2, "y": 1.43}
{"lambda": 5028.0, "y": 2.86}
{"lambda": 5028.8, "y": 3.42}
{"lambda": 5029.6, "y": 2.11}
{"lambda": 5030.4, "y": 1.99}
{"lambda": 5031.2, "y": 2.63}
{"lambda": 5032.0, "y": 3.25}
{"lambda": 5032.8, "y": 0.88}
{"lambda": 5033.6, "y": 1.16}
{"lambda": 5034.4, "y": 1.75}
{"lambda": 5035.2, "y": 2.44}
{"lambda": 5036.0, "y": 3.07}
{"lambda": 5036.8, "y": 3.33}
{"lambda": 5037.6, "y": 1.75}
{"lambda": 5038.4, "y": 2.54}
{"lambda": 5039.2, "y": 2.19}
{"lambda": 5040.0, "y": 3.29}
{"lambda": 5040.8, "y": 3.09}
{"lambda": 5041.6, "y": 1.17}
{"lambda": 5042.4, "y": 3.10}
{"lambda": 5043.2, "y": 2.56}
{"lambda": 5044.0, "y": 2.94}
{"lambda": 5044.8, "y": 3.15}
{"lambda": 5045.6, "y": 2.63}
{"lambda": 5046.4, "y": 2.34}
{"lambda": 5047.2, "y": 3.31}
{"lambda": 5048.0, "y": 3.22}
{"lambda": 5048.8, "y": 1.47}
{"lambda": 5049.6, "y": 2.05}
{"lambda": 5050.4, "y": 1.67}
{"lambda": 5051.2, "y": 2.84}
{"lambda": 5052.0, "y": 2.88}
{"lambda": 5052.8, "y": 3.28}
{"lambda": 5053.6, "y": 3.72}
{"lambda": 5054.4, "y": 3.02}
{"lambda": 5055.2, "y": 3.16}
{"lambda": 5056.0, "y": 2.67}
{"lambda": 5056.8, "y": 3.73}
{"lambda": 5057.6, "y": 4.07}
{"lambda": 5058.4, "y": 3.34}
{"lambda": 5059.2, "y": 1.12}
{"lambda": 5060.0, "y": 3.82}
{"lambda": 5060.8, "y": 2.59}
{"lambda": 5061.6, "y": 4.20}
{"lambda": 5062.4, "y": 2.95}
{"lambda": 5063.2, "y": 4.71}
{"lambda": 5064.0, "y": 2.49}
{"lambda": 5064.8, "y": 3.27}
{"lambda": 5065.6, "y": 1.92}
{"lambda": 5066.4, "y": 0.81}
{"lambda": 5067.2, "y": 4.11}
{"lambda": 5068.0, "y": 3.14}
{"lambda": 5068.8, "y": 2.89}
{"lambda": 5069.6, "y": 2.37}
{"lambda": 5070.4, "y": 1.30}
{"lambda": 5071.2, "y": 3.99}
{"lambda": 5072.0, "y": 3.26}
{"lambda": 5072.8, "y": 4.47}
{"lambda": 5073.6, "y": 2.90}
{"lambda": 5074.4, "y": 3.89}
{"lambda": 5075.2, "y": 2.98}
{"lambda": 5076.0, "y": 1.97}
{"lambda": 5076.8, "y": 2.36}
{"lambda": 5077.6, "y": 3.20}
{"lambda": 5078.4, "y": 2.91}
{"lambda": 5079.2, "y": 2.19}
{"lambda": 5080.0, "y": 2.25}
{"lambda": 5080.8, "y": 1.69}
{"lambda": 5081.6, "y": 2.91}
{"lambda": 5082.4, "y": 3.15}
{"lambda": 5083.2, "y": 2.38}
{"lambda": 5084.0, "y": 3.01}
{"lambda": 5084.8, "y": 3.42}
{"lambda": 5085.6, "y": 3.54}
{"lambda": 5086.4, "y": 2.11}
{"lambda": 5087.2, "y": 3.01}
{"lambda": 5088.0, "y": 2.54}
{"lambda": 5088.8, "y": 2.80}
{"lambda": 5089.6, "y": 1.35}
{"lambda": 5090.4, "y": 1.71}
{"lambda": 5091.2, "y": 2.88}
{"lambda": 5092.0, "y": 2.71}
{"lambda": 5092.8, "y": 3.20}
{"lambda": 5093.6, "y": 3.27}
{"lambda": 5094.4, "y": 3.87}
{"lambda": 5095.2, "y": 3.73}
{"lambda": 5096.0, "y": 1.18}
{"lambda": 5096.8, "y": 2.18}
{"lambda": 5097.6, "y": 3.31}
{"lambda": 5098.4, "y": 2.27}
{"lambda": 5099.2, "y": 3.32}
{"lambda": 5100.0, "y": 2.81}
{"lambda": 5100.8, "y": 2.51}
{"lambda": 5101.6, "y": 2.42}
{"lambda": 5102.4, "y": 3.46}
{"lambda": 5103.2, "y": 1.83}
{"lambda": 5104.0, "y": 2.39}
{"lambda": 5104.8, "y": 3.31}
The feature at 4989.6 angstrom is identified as Hgamma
